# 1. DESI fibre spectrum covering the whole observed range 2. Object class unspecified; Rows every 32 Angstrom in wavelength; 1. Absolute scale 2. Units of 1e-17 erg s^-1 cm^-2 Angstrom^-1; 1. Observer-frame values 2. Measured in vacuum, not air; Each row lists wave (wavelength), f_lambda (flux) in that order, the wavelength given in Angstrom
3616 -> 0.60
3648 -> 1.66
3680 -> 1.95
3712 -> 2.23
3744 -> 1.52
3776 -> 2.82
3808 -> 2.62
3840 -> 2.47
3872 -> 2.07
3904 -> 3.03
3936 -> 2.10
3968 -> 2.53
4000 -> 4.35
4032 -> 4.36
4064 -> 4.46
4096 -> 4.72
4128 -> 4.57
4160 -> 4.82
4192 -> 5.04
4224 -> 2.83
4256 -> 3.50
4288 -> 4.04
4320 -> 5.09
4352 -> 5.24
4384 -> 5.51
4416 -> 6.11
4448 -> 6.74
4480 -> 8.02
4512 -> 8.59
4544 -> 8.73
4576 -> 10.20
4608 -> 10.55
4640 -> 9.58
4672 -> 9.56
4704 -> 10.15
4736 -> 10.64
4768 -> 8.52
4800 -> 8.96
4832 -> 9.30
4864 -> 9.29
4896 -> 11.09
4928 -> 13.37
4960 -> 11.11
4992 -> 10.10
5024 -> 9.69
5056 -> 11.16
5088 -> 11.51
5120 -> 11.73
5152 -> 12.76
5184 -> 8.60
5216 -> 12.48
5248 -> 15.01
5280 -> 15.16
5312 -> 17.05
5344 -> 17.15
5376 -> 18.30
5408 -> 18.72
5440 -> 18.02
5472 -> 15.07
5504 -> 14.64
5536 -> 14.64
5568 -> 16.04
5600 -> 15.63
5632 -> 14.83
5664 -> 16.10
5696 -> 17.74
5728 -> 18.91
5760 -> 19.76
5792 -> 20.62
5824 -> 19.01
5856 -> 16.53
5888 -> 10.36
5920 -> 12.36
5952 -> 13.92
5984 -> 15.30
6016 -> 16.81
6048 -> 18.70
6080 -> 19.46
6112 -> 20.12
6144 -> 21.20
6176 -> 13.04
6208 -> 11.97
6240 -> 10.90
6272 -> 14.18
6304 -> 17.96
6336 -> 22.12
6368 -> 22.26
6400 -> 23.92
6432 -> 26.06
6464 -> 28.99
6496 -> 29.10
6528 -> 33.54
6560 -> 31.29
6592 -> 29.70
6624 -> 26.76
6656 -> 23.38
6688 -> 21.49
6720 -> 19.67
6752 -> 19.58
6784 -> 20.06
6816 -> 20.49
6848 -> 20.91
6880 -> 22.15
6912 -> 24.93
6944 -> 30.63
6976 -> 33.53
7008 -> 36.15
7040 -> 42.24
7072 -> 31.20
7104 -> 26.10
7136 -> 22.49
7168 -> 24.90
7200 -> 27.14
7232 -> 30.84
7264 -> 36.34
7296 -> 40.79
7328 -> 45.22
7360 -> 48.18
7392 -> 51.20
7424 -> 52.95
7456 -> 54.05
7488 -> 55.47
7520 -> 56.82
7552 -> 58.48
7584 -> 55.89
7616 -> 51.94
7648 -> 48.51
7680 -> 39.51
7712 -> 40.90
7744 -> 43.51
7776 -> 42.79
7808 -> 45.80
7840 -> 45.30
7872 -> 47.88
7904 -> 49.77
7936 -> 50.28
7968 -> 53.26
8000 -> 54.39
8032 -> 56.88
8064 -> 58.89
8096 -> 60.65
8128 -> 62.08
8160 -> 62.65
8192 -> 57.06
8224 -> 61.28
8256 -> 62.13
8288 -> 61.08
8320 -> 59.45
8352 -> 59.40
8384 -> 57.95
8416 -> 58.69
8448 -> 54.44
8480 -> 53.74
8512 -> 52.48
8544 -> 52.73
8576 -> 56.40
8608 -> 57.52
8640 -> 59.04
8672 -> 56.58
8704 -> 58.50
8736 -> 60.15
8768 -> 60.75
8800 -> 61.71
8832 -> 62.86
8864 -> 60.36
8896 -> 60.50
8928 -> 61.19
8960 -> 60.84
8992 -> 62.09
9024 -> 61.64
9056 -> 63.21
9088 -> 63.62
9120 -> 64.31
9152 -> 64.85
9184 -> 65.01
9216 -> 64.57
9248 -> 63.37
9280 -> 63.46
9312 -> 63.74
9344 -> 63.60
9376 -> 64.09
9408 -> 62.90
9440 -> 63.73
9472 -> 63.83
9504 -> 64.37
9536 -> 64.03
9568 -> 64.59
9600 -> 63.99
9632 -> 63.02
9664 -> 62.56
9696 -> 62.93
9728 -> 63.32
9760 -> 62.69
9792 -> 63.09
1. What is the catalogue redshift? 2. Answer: 0.000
